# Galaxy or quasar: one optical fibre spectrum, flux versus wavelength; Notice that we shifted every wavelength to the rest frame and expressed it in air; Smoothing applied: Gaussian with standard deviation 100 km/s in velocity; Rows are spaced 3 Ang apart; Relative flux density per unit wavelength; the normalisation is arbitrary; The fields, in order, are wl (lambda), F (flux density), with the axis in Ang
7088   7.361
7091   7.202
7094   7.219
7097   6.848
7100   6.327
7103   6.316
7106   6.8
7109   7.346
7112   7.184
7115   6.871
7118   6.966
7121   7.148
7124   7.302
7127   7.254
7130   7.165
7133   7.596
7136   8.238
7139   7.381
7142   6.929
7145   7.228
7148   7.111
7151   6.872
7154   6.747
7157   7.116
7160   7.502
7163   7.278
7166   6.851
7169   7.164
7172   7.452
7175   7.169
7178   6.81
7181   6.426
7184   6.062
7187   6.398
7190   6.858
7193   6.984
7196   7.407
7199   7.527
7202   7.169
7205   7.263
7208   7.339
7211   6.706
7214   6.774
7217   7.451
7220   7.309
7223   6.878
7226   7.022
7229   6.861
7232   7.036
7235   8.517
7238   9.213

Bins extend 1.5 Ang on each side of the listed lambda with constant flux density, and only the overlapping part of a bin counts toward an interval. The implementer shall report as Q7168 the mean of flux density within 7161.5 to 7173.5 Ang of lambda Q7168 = 7.19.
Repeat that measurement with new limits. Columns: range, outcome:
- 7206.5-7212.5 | 7.02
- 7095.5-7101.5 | 6.59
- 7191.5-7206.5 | 7.27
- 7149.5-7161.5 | 7.06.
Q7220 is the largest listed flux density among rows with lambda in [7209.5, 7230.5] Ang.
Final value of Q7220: 7.451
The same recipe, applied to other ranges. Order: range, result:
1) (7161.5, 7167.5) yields 7.278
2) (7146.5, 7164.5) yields 7.502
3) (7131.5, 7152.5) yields 8.238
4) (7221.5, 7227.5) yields 7.022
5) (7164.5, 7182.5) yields 7.452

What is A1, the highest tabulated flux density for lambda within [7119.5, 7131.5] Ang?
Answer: 7.302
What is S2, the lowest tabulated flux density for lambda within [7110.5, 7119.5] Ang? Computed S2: 6.871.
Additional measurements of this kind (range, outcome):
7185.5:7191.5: 6.398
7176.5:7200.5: 6.062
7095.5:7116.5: 6.316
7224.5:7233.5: 6.861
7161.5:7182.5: 6.426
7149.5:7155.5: 6.747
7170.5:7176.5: 7.169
